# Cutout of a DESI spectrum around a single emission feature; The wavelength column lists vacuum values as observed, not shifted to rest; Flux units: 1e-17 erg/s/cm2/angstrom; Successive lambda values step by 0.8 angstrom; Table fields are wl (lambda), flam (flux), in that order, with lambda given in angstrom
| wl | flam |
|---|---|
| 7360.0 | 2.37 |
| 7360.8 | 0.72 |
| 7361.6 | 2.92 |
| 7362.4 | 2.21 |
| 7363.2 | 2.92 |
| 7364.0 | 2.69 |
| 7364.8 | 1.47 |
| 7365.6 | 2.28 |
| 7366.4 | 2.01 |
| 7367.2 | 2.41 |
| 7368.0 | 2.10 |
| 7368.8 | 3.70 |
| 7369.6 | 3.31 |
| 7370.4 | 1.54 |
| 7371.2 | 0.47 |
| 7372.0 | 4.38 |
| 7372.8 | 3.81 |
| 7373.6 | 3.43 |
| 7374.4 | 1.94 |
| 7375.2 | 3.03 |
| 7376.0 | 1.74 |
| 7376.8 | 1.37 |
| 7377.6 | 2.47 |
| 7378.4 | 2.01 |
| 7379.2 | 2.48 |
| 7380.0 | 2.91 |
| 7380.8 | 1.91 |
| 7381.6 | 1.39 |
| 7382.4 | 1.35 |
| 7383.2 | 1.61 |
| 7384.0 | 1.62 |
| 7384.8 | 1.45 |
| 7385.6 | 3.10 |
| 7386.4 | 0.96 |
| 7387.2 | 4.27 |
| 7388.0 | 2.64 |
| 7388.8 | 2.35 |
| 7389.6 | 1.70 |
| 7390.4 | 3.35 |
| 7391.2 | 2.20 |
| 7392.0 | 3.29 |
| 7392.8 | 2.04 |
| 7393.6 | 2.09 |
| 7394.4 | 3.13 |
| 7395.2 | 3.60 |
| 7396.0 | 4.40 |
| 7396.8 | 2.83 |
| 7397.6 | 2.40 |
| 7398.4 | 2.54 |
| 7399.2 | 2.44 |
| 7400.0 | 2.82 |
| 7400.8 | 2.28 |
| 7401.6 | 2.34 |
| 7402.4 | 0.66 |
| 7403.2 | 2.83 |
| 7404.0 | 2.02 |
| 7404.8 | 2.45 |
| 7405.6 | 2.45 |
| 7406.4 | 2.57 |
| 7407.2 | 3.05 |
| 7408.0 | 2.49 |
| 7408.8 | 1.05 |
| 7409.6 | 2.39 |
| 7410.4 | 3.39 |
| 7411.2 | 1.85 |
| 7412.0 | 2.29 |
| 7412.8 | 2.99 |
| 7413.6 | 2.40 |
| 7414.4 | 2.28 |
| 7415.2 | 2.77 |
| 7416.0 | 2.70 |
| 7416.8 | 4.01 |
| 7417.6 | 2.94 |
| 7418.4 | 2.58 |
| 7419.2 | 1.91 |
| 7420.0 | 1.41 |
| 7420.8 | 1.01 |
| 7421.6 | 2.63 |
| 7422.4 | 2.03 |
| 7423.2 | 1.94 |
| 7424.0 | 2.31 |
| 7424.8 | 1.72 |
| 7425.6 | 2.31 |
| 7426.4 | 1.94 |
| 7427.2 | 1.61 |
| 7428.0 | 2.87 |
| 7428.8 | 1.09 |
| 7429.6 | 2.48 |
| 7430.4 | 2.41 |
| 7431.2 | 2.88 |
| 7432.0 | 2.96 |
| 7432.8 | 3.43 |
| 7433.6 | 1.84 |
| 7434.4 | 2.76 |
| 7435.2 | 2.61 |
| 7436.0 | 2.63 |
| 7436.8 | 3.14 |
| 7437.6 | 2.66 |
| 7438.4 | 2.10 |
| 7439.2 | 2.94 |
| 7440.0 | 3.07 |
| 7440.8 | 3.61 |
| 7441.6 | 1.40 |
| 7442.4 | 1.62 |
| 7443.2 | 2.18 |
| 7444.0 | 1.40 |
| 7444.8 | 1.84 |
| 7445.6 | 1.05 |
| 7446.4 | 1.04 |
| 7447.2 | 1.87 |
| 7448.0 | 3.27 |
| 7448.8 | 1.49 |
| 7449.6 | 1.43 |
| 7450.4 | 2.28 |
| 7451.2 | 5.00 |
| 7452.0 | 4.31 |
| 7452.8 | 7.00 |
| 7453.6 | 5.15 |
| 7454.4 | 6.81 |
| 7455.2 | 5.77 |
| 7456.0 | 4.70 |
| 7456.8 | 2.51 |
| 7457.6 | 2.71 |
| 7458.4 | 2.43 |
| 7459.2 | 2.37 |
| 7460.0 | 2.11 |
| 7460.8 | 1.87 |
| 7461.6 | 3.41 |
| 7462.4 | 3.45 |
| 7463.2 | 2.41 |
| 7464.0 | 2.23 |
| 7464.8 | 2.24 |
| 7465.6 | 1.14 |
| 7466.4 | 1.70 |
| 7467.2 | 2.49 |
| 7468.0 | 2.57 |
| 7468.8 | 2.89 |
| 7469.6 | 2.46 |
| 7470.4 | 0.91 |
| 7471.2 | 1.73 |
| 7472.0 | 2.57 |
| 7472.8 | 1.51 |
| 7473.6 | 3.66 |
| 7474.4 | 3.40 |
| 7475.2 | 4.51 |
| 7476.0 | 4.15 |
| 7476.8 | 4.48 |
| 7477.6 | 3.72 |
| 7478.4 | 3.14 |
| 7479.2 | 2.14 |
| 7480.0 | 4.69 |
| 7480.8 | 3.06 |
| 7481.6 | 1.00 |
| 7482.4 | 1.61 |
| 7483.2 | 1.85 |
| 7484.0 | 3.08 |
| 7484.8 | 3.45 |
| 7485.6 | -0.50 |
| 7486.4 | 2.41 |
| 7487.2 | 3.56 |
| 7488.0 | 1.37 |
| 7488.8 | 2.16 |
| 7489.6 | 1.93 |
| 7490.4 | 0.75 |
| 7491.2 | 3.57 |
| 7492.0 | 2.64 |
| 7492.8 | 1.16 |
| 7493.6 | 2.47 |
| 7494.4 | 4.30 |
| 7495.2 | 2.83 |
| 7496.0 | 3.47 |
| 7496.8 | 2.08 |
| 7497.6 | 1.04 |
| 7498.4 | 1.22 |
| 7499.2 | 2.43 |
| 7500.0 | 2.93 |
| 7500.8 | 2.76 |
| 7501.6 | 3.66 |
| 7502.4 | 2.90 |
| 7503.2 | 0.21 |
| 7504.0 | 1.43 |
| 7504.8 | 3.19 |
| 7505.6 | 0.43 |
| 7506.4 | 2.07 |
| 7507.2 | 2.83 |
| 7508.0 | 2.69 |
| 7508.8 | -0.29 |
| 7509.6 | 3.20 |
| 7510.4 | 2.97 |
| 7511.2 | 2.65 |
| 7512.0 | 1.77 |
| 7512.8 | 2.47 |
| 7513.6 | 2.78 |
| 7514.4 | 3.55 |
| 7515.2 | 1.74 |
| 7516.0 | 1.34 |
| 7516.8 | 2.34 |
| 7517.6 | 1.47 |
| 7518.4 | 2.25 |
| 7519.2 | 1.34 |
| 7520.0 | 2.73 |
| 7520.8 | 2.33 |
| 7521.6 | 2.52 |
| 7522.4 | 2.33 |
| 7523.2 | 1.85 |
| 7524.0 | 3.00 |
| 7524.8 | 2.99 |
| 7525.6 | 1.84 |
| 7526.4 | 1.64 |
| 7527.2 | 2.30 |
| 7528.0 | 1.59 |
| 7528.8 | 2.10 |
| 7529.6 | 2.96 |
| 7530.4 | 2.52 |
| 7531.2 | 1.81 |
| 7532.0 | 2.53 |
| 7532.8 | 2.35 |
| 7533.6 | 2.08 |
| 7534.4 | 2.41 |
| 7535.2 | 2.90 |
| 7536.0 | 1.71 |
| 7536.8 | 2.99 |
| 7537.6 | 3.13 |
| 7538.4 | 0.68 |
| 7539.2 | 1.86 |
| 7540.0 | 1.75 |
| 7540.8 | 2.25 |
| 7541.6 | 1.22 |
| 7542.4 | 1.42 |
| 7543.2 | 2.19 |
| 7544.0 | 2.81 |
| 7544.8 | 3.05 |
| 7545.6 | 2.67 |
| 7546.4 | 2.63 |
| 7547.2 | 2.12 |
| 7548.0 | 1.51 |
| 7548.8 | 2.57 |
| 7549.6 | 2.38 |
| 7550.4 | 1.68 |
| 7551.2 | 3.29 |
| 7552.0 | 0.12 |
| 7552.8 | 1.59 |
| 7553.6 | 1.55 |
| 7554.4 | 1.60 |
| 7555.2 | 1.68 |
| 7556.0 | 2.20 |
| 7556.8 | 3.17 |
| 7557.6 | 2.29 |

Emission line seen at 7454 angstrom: H-alpha 6563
